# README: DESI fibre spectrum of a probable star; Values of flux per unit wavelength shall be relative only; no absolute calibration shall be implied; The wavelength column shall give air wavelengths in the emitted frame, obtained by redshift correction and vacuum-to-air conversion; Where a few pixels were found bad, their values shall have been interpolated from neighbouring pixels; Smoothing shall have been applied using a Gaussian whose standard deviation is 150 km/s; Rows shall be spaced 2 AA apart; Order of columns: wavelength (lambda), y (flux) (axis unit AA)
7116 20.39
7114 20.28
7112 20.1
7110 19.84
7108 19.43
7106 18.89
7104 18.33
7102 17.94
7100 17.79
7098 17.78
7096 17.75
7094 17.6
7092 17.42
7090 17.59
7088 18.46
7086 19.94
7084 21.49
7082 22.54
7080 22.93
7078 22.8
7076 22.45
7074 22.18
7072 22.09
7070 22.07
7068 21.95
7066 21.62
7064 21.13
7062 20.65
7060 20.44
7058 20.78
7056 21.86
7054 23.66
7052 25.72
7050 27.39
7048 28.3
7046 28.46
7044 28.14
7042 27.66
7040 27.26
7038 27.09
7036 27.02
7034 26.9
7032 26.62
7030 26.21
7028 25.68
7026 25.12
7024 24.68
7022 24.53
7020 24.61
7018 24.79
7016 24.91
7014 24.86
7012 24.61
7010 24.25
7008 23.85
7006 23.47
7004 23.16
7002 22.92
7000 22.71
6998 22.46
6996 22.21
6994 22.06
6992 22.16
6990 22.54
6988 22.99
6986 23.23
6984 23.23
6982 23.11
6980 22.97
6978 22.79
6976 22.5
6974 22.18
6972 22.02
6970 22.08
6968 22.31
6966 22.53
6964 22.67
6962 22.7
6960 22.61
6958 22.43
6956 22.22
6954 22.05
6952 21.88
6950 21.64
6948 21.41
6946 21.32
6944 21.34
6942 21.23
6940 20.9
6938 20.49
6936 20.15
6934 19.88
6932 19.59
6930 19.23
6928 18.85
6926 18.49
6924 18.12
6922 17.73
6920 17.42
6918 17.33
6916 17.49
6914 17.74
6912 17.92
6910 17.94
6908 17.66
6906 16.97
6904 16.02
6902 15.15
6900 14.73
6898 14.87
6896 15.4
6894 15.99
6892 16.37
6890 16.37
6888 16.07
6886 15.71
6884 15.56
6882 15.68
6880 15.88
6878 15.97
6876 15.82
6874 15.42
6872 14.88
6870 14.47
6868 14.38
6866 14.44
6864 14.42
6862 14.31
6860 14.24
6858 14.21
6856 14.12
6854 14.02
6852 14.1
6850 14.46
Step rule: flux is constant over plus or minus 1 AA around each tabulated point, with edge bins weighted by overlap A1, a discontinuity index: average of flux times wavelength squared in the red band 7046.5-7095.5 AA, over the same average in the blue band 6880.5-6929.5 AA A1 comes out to 1.4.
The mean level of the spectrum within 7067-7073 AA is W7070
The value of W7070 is 22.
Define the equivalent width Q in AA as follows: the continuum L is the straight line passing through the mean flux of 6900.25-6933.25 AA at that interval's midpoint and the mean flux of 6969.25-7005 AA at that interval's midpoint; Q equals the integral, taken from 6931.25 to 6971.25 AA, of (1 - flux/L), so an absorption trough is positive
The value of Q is -2.9 AA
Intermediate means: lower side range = 17.7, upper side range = 22.6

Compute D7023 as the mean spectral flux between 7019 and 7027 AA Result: 24.7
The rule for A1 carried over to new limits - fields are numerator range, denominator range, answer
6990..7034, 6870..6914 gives 1.56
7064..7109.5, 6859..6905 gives 1.39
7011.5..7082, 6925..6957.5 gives 1.22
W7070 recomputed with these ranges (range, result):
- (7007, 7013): 24.2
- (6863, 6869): 14.4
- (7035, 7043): 27.3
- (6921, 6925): 17.9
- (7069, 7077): 22.2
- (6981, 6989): 23.1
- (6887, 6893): 16.3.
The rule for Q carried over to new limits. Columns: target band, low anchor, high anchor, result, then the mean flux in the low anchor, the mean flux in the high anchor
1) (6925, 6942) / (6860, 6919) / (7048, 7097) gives -2.53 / 15.9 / 21.5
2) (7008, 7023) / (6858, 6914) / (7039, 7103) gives -3.32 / 15.7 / 22.1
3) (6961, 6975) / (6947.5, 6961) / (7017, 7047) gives 0.28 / 22.1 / 26.3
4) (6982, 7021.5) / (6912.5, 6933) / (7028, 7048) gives 1.55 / 18.2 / 27.2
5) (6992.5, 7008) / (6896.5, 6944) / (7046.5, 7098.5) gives -2.19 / 18.1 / 21.6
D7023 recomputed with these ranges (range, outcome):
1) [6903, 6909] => 16.9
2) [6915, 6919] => 17.4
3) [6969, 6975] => 22.1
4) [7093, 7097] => 17.7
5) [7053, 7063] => 21.5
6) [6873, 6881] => 15.8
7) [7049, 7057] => 24.7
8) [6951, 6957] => 22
